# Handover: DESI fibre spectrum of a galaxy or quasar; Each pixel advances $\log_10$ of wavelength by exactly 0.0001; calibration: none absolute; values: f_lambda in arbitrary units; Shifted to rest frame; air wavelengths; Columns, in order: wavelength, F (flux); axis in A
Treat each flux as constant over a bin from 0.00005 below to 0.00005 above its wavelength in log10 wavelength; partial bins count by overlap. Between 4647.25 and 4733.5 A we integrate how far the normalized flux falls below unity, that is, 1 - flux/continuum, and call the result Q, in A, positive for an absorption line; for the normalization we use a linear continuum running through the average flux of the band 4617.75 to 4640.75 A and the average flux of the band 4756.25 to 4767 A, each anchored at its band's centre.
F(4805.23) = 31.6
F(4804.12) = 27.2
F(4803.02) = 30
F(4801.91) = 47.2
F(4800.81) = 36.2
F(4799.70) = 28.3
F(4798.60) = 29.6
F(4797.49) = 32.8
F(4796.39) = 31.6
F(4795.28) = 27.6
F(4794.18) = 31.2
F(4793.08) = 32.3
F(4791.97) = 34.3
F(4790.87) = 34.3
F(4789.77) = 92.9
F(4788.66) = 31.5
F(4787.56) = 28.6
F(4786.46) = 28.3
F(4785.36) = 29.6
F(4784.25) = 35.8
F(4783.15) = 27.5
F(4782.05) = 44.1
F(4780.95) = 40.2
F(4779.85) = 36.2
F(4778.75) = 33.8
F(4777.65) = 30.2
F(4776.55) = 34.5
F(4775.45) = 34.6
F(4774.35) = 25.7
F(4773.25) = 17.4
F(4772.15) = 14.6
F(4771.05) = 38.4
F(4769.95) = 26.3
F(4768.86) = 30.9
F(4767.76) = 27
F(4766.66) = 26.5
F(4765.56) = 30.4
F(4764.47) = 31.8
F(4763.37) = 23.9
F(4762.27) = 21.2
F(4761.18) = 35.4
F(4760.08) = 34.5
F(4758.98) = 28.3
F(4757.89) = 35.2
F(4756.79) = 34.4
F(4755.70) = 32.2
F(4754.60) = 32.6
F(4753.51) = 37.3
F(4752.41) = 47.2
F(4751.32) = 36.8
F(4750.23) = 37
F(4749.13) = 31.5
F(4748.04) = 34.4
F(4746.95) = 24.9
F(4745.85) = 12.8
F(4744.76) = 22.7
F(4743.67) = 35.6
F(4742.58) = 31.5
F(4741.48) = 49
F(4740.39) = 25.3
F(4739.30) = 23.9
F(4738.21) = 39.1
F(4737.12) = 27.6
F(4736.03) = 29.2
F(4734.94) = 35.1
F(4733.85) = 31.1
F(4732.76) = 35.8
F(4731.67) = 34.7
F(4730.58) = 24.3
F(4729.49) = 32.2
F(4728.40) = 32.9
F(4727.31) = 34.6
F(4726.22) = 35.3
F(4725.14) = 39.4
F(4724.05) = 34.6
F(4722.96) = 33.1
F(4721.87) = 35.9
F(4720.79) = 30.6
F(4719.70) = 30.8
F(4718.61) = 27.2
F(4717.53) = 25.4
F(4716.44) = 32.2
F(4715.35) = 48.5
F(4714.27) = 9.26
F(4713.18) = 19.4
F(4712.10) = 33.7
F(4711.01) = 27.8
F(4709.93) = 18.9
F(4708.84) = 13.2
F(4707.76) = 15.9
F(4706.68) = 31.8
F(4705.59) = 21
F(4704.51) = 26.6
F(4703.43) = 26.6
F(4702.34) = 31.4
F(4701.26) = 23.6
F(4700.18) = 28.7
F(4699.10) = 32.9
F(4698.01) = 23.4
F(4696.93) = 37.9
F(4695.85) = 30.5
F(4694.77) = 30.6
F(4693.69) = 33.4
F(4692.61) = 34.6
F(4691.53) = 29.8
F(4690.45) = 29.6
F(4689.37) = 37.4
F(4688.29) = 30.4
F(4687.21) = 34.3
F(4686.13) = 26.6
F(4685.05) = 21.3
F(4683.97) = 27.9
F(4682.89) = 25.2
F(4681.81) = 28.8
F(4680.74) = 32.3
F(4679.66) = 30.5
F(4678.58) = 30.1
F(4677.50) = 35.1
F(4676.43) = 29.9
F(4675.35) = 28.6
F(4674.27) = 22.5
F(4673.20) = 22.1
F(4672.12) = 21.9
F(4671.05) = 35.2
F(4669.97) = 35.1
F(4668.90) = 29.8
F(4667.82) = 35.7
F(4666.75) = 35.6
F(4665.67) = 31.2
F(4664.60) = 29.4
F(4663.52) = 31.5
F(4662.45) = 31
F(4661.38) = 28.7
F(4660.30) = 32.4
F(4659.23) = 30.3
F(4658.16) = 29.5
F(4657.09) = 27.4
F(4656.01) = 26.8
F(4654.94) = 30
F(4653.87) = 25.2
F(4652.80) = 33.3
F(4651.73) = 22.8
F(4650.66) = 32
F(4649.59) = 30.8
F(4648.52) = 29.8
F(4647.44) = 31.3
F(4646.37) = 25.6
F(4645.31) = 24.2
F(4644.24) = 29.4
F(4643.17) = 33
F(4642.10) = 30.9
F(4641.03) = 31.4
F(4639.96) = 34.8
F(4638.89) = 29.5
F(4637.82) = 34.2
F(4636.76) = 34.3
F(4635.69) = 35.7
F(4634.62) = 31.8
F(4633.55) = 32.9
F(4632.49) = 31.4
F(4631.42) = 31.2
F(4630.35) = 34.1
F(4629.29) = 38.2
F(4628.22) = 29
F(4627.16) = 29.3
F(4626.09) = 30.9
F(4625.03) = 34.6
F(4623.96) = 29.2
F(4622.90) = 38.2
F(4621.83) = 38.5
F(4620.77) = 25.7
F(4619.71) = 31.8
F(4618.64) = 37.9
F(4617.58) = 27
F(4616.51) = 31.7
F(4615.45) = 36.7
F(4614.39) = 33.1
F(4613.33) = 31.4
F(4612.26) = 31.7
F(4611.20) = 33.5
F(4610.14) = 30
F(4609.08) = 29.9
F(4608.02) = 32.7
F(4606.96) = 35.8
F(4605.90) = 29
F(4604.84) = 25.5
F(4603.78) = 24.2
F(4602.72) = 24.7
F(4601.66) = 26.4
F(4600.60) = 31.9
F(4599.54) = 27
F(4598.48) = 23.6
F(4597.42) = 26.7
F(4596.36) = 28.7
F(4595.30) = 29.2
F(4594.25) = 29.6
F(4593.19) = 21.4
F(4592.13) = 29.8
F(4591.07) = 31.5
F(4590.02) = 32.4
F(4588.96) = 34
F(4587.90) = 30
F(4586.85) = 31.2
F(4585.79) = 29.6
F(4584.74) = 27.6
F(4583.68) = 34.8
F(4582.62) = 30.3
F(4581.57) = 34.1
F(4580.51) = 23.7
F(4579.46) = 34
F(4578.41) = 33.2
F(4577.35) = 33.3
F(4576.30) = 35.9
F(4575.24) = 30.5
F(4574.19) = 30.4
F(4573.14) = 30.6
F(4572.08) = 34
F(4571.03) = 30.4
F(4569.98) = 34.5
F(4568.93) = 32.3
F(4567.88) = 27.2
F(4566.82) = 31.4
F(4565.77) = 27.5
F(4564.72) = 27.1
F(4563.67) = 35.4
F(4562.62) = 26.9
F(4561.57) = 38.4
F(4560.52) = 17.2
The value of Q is 5.60 A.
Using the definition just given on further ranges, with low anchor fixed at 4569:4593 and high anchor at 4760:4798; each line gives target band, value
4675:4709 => 3.3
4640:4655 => 1.1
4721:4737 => -0.5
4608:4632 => -0.6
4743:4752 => 0.7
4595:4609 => 1.5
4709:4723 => 1.8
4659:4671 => -0.1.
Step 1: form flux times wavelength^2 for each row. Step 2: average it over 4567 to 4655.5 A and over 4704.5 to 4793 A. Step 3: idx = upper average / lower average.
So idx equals 1.08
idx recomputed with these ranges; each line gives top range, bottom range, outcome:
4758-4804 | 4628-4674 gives 1.12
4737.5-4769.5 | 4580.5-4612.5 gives 1.14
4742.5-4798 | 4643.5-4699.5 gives 1.13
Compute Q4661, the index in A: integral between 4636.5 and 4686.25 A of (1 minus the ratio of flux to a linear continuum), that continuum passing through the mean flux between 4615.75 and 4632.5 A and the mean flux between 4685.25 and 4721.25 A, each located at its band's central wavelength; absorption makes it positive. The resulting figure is 1.3 A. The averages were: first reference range 32.5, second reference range 28.2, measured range 29.7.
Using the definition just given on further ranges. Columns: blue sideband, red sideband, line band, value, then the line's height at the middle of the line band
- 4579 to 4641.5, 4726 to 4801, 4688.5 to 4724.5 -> 3.6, 31.9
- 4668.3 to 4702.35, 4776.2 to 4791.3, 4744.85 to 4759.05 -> 1.1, 35.2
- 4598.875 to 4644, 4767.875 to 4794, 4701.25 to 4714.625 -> 3.9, 32.8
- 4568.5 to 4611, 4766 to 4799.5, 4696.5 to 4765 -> 3.9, 32.1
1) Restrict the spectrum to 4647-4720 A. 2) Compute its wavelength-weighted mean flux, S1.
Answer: 28.9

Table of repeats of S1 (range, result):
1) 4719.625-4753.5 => 32.6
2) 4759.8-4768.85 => 28.8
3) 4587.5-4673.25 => 30.6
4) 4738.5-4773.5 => 30.5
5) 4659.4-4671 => 32.1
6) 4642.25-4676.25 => 29.4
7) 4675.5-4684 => 30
